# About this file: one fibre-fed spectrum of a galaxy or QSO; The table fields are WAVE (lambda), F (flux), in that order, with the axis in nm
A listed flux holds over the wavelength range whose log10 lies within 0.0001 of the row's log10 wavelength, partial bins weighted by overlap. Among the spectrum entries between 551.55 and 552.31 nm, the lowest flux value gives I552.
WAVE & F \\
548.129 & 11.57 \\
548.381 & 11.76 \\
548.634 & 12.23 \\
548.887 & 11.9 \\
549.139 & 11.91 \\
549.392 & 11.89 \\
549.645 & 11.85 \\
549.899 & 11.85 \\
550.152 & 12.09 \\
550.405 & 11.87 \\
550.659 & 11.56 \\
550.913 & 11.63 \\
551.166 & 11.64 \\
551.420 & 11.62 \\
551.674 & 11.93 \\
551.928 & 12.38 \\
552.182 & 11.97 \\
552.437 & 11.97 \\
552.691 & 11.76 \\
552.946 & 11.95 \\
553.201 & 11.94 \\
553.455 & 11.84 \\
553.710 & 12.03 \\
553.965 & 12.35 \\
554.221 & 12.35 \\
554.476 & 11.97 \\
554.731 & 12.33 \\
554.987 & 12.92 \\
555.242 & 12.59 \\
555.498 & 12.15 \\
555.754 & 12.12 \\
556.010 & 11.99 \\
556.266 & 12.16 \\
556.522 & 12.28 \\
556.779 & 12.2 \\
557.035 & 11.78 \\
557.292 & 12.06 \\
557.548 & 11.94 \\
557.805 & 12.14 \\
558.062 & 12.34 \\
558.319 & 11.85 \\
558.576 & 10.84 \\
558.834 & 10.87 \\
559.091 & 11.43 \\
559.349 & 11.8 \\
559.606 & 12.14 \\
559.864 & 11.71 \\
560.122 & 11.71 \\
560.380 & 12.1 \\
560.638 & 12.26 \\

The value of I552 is 11.93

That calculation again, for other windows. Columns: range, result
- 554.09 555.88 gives 11.97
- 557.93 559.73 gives 10.84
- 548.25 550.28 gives 11.76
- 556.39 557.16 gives 11.78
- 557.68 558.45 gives 11.85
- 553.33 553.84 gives 11.84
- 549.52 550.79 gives 11.56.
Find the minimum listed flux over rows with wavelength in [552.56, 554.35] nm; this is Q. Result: 11.76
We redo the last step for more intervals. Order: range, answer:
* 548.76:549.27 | 11.9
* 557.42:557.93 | 11.94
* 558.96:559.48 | 11.43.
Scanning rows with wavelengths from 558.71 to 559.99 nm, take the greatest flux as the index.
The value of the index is 12.14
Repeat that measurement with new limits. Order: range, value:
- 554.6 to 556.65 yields 12.92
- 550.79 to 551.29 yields 11.64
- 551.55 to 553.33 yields 12.38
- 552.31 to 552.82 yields 11.97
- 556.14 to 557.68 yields 12.28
